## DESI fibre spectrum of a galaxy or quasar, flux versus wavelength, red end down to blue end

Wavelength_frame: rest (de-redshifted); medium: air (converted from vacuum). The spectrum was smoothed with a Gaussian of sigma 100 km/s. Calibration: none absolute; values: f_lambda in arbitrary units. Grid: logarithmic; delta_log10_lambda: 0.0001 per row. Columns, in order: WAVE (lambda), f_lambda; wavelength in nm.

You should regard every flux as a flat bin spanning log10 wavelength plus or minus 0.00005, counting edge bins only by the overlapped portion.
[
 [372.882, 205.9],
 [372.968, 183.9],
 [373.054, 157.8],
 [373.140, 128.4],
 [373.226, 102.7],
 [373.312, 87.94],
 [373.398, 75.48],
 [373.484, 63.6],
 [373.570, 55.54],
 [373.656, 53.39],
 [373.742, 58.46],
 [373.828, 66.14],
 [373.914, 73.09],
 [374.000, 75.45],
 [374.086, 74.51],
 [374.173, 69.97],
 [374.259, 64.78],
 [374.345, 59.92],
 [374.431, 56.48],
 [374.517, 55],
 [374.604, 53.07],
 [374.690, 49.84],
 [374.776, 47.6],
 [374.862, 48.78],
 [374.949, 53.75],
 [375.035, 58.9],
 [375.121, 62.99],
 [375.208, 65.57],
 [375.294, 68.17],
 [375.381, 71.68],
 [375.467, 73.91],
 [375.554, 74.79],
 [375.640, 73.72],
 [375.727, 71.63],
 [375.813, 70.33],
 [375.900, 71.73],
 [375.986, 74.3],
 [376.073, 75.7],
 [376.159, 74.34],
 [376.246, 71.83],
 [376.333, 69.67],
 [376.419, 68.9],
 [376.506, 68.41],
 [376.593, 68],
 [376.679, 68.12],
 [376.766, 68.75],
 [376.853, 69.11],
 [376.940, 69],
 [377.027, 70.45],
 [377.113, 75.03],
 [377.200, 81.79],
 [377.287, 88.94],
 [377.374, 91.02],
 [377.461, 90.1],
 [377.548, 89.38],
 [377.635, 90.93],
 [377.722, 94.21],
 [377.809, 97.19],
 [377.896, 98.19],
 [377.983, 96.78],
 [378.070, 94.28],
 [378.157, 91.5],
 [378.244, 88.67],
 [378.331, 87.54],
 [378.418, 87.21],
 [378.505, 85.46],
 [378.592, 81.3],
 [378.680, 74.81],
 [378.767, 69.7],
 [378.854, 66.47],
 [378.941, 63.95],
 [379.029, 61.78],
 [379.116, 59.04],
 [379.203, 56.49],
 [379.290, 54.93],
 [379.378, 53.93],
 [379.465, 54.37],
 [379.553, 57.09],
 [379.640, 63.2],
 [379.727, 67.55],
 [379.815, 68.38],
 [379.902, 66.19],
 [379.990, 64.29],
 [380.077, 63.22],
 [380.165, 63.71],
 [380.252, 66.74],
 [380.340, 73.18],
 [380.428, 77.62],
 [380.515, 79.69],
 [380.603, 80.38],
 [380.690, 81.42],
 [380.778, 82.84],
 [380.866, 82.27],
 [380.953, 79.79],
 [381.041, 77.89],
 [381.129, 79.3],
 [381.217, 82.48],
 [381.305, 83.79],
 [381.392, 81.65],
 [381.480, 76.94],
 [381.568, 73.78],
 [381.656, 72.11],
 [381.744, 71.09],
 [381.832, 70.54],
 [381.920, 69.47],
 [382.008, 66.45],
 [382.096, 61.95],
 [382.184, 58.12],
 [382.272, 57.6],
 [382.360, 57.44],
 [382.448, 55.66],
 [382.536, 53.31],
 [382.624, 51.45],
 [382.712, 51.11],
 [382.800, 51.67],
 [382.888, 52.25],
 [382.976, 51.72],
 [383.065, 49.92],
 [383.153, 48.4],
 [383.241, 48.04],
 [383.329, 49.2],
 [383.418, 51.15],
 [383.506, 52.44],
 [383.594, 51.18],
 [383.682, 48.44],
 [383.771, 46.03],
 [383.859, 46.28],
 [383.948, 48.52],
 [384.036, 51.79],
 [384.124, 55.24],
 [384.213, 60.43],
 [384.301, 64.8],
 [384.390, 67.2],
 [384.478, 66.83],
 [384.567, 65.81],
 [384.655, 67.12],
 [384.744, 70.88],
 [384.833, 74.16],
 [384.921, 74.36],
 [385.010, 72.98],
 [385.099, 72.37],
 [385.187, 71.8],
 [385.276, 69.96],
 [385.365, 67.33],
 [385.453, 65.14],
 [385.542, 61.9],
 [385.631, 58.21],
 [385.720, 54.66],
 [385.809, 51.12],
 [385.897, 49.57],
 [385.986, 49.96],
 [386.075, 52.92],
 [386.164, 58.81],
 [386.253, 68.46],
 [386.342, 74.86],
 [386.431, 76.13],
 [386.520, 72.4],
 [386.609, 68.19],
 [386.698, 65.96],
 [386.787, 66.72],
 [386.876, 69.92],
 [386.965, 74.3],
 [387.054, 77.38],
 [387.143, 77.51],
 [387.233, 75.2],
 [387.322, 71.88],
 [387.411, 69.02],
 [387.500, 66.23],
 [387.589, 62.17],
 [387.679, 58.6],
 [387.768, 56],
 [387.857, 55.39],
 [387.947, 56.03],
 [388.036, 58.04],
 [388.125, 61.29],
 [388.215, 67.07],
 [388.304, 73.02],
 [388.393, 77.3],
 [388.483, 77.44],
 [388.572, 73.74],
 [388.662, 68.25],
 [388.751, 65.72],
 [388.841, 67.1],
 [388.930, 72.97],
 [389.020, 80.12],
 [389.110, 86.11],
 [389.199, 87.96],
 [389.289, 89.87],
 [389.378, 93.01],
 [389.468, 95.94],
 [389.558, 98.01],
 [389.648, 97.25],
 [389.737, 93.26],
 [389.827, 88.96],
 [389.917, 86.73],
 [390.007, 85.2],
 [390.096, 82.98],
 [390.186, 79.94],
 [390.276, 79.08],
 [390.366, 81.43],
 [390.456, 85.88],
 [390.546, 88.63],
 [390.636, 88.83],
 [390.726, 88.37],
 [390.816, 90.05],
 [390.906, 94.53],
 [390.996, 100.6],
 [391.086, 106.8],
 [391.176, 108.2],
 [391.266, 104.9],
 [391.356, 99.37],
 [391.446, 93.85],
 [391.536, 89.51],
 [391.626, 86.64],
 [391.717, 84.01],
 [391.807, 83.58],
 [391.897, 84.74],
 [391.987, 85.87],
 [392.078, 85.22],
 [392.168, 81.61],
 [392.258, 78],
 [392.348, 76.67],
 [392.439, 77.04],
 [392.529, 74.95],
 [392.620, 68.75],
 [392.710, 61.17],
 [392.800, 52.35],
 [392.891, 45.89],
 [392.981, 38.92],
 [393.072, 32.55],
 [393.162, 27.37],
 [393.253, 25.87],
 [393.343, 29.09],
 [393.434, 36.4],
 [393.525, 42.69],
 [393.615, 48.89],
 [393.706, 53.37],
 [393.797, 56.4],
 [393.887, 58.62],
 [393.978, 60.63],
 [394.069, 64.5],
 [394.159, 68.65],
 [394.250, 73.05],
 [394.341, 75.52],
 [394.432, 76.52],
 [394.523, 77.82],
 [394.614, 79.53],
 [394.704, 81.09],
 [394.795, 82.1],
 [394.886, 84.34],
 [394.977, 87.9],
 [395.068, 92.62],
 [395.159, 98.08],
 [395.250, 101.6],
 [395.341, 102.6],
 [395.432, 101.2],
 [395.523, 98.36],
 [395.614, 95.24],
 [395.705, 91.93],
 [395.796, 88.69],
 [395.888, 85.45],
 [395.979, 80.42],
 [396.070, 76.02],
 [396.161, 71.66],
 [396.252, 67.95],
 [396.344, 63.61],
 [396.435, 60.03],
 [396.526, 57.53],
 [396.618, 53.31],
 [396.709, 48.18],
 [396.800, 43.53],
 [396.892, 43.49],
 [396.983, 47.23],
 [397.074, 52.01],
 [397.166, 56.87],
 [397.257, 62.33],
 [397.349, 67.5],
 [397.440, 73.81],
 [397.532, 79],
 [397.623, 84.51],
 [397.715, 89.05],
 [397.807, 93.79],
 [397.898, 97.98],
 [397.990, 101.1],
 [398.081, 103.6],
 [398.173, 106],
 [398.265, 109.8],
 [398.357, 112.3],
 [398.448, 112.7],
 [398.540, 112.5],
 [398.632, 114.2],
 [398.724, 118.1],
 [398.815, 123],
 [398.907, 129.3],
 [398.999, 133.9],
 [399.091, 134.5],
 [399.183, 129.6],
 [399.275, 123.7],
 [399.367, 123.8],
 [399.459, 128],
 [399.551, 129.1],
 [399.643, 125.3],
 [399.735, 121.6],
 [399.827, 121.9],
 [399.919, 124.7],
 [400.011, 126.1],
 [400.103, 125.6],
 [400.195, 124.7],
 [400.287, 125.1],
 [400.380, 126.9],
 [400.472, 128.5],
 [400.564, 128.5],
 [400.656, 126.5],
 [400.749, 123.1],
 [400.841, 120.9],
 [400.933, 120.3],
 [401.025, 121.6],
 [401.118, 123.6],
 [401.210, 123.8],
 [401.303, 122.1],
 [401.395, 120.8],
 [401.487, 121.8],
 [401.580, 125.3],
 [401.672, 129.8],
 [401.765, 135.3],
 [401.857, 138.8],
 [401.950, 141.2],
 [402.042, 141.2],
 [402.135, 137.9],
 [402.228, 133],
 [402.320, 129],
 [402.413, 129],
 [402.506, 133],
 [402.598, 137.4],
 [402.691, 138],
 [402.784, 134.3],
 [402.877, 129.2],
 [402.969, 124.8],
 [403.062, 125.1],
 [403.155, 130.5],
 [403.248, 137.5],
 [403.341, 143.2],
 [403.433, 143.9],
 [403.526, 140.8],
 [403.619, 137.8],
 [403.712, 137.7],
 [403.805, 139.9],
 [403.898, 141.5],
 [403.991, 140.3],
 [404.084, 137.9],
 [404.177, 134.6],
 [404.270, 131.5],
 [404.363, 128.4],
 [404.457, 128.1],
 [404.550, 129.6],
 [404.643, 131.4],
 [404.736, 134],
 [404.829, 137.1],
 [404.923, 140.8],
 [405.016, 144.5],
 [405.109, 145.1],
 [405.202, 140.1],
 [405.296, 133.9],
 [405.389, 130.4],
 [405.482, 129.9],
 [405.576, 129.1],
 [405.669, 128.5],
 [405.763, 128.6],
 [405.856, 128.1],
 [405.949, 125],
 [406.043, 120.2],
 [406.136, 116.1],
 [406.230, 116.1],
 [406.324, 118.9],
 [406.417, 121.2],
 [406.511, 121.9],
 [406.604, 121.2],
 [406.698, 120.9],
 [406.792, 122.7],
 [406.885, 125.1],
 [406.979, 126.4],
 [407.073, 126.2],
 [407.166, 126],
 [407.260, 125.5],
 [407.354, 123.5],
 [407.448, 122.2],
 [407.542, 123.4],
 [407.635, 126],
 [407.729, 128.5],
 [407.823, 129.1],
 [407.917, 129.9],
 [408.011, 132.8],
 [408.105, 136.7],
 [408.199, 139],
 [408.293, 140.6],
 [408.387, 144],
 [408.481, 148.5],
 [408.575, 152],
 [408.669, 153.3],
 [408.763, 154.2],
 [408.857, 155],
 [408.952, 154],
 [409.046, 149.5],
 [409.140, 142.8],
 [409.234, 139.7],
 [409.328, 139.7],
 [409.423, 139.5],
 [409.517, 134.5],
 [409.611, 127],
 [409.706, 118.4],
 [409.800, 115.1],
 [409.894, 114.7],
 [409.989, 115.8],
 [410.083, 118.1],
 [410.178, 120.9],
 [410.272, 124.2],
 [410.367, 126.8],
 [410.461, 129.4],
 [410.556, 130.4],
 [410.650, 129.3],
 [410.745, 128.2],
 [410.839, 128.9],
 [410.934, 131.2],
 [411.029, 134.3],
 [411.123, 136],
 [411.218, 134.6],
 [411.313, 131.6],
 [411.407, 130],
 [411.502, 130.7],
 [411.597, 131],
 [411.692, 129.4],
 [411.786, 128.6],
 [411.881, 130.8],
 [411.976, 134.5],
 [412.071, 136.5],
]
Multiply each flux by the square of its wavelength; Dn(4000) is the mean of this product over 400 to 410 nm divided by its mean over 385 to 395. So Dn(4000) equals 1.96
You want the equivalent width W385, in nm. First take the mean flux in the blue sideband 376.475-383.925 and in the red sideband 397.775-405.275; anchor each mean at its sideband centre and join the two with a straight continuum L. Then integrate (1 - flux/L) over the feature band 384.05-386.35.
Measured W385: 0.54 nm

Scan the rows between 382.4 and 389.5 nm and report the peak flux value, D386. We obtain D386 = 95.94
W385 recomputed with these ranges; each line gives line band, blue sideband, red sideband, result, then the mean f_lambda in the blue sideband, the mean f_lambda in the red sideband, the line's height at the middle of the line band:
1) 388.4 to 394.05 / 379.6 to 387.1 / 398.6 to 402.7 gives 0.99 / 64.7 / 128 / 93.3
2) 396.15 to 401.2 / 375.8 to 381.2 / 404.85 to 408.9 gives 0.61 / 75.2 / 131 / 115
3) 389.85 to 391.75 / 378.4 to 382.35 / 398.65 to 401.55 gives 0.16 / 70.2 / 125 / 99.1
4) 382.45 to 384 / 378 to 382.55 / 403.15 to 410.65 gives 0.55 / 71.4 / 132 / 78.1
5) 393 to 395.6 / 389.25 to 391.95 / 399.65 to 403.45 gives 0.90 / 91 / 129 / 104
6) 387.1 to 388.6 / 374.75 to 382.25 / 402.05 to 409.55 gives 0.43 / 73.2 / 134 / 93.9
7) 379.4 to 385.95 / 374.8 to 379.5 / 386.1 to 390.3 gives 0.92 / 74.2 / 74.5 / 74.3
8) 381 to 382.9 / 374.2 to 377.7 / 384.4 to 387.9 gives 0.04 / 69.6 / 66.2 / 67.6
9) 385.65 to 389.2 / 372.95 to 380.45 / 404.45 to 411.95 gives 1.00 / 73.8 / 131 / 93.3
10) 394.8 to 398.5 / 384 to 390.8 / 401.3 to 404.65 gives 0.93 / 71.9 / 134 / 109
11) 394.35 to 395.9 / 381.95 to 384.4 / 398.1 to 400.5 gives 0.23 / 53.8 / 122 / 105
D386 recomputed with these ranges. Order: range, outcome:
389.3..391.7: 108.2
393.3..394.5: 76.52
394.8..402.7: 141.2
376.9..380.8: 98.19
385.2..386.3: 69.96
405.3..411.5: 155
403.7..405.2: 145.1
